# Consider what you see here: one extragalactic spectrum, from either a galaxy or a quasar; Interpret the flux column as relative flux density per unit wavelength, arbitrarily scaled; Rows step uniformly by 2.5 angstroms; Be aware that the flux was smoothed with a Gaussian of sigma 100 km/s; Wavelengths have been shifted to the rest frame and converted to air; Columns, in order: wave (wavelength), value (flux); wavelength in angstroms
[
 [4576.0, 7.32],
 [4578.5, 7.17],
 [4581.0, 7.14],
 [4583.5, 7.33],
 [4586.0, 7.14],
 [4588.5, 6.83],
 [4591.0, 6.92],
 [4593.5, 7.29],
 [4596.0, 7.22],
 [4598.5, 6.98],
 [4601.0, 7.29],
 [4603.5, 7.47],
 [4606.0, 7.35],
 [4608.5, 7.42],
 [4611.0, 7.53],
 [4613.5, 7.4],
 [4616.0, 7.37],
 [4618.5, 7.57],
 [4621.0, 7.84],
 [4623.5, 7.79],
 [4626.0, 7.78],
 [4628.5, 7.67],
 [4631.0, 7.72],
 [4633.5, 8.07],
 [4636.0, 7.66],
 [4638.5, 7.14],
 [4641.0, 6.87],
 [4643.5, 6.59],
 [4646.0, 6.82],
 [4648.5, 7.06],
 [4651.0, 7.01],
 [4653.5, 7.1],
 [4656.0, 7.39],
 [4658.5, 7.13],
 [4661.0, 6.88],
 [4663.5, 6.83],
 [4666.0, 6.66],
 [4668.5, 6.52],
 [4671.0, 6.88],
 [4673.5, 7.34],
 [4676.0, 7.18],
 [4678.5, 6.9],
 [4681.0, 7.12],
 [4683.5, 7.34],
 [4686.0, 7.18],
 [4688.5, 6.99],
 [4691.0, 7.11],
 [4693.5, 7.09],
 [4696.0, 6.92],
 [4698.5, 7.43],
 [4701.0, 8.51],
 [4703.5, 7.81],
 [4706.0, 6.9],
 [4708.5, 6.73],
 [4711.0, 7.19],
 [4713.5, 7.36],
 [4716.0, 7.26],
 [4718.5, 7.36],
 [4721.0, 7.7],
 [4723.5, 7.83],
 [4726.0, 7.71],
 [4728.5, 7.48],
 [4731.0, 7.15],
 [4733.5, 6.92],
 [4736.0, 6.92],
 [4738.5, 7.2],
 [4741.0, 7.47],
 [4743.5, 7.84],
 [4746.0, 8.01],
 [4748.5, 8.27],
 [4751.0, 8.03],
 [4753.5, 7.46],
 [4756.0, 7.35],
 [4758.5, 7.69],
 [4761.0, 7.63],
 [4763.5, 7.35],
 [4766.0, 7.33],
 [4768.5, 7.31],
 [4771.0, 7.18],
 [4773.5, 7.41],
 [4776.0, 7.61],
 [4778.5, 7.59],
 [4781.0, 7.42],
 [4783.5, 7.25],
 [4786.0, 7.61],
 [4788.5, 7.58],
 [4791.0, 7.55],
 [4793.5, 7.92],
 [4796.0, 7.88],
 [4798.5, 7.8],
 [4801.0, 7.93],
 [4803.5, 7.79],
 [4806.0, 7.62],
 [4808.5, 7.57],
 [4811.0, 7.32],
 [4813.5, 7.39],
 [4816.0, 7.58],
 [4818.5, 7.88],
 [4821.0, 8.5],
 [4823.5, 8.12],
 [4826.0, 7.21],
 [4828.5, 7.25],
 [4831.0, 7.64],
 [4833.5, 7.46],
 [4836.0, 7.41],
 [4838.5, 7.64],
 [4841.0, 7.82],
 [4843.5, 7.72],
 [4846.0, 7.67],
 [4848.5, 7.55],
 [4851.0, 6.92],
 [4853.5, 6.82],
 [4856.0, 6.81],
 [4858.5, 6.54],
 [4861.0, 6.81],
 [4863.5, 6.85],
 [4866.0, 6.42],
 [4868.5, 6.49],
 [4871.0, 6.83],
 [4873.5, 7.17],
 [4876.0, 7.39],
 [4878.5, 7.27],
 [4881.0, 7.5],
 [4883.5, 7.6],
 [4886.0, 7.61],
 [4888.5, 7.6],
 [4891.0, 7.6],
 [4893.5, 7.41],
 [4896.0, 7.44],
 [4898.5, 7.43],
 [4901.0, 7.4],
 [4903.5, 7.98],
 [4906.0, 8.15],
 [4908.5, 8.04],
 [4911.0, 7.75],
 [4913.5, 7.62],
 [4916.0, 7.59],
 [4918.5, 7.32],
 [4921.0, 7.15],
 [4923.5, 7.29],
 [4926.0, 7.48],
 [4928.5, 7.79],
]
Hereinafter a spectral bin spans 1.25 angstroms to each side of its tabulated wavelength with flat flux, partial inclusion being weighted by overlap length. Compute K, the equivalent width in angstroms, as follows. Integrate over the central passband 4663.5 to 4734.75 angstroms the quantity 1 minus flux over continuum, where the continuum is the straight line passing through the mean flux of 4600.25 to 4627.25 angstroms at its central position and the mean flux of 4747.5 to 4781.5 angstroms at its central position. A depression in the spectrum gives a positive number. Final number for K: 2.94 angstroms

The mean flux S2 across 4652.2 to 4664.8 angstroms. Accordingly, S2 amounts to 7.06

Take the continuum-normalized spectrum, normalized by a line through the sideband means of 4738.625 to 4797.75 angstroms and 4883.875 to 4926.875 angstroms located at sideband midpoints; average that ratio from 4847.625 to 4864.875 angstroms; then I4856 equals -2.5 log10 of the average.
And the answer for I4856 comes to 0.11 mag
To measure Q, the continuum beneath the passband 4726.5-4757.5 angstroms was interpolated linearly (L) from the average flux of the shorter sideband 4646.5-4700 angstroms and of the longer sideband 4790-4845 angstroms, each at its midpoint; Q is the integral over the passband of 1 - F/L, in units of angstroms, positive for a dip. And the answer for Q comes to -0.7 angstroms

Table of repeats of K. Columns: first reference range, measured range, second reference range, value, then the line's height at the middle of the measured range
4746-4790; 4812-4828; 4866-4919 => -0.5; 7.51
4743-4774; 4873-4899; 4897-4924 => 0.5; 7.62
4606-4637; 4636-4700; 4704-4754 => 4.4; 7.56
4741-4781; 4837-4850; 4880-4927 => -0.1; 7.58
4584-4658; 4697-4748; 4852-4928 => -0.9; 7.32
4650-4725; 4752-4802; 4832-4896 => -2.3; 7.22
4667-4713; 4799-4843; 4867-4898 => -2.3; 7.27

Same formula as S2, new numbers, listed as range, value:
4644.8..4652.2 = 6.96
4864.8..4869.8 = 6.46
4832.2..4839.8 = 7.51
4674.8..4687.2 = 7.14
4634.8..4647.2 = 7.01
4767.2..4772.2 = 7.25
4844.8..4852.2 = 7.38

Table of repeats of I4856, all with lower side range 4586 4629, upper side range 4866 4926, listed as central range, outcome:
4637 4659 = 0.06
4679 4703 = 0.01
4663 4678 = 0.07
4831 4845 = -0.03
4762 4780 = 0.00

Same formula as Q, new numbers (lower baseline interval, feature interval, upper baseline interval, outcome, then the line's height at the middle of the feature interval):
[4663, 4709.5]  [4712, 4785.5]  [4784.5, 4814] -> -0.6 angstroms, 7.43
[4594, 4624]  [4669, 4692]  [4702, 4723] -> 0.8 angstroms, 7.35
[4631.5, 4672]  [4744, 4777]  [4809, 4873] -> -1.8 angstroms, 7.2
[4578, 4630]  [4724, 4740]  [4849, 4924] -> 0.2 angstroms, 7.33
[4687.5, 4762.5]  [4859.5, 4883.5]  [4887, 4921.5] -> 1.9 angstroms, 7.58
